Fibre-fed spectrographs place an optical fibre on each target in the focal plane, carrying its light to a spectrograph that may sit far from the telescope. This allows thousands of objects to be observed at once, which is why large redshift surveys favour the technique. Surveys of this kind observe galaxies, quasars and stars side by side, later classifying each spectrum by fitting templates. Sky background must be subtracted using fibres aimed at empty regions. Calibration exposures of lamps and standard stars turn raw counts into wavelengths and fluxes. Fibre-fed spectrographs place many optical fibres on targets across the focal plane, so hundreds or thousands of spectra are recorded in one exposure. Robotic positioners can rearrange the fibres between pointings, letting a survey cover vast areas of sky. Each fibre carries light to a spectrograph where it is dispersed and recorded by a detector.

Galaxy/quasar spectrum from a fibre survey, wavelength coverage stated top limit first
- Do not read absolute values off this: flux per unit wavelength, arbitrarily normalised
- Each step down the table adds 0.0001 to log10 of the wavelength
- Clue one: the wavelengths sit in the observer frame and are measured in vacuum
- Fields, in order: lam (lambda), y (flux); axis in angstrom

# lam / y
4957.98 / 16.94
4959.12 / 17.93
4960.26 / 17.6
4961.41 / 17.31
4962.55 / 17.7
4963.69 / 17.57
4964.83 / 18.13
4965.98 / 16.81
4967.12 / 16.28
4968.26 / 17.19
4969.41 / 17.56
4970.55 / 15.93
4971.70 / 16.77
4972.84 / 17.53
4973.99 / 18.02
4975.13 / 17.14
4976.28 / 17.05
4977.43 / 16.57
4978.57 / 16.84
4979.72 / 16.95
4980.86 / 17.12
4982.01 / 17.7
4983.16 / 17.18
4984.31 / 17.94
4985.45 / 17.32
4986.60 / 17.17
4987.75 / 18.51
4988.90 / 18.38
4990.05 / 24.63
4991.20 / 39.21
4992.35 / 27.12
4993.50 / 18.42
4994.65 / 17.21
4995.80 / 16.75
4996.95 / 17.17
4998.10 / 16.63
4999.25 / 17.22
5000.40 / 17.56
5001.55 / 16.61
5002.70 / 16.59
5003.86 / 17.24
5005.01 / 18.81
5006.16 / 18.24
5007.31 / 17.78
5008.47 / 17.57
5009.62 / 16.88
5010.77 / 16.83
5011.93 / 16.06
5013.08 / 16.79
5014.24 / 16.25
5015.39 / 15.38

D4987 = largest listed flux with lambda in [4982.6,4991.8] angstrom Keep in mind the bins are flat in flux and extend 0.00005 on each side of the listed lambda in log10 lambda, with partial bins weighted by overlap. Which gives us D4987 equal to 39.21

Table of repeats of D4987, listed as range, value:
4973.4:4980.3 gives 18.02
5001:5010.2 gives 18.81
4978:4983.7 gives 17.7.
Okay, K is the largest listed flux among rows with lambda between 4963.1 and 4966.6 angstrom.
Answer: 18.13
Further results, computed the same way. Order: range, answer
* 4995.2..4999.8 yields 17.22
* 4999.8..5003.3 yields 17.56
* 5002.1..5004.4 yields 17.24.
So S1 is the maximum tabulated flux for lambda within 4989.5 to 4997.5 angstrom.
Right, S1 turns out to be 39.21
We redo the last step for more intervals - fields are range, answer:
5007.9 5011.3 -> 17.57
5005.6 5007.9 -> 18.24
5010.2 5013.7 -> 16.83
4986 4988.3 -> 18.51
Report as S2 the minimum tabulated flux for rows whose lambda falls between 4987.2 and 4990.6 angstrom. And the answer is 18.38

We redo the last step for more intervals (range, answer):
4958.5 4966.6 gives 16.81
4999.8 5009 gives 16.59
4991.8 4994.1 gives 18.42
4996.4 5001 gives 16.63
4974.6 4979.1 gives 16.57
